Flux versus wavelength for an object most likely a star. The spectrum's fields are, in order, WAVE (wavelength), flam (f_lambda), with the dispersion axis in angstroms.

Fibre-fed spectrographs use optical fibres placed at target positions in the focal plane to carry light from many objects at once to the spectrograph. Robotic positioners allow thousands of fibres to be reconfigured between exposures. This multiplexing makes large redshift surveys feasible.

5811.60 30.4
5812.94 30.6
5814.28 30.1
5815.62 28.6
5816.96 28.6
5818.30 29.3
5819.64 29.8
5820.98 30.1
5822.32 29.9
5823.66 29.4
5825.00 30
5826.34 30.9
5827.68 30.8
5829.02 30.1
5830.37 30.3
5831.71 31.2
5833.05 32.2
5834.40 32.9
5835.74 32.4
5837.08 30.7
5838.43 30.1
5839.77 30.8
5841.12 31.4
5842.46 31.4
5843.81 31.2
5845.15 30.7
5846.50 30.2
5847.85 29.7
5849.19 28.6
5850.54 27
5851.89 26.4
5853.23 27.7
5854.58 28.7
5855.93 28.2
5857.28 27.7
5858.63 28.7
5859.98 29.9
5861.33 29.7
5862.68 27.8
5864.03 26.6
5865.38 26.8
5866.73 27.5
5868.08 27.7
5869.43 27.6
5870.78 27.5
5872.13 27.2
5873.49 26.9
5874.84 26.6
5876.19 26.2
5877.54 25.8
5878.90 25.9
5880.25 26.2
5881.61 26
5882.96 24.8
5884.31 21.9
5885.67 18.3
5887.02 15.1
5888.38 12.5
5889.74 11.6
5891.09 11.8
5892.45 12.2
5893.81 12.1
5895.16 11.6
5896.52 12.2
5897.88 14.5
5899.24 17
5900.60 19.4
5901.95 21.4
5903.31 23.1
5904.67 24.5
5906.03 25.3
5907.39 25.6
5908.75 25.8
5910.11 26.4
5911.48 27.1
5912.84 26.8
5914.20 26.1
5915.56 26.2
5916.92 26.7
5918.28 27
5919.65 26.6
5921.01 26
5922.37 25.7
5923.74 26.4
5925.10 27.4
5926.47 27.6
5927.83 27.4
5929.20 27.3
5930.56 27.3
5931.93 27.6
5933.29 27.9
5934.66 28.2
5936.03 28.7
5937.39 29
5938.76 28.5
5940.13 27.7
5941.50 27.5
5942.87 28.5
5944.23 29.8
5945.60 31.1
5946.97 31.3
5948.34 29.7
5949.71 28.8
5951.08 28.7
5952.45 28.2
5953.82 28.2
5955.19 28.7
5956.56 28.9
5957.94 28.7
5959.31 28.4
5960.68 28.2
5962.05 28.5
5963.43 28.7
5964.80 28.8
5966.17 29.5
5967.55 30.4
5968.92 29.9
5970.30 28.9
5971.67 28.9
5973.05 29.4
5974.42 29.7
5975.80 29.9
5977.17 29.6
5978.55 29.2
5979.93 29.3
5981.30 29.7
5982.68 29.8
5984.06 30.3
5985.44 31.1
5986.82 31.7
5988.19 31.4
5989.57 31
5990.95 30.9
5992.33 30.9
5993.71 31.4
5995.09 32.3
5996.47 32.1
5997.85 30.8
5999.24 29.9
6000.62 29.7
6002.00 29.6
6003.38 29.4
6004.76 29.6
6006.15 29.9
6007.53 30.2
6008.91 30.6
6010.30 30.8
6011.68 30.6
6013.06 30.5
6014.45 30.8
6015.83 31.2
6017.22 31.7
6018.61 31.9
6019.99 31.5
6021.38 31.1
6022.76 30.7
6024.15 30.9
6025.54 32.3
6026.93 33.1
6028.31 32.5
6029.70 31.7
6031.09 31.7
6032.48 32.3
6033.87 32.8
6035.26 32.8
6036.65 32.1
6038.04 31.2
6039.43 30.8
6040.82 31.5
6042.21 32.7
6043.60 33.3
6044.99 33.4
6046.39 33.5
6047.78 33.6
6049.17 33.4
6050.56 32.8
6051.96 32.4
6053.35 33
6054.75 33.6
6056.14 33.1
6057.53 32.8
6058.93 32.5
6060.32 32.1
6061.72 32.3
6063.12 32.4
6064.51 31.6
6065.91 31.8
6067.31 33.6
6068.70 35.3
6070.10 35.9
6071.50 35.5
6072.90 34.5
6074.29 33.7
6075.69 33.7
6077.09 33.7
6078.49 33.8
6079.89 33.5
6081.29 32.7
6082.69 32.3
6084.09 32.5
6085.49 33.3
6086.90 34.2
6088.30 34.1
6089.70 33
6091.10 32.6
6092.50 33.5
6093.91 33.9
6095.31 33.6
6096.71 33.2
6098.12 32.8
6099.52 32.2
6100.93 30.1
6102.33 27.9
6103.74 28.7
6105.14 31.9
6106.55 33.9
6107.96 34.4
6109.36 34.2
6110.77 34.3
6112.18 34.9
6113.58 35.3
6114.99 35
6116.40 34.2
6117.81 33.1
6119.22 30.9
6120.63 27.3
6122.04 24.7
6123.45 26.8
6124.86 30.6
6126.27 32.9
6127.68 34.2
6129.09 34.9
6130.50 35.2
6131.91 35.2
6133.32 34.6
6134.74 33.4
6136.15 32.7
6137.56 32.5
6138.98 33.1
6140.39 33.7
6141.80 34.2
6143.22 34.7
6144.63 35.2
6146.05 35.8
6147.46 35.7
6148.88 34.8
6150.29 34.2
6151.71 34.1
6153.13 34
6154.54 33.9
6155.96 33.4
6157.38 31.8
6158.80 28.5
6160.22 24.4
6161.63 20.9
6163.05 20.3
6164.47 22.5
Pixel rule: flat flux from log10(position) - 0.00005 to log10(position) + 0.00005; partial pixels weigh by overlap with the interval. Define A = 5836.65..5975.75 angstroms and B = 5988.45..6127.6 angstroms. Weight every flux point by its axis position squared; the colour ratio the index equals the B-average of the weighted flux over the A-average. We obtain 1.3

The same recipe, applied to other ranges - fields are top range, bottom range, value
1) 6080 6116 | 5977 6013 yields 1.12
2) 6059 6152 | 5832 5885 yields 1.27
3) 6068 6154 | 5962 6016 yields 1.15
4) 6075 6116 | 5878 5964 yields 1.42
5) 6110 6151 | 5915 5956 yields 1.27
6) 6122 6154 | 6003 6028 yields 1.13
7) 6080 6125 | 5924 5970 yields 1.19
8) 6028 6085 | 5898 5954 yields 1.29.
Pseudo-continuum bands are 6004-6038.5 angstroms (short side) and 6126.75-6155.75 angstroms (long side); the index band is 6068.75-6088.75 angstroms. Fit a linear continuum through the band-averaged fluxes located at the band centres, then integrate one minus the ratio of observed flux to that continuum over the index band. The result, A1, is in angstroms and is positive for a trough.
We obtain -0.67 angstroms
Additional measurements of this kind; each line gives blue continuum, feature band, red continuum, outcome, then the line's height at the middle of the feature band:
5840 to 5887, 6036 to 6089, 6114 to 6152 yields -2.5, 31.6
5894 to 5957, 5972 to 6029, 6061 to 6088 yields -1.9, 29.7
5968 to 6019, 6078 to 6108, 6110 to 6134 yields -0.5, 32.1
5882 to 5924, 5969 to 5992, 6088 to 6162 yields -4.6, 25.1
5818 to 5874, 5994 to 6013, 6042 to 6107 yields 0.8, 31.9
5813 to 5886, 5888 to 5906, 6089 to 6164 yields 8.1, 29.2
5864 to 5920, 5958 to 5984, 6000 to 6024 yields -1.4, 27.8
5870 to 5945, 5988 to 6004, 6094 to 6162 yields -2.0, 27.3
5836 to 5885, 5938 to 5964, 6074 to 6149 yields 0.8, 29.8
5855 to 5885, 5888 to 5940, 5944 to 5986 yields 9.1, 28.1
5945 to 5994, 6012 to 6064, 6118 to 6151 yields -2.0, 31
